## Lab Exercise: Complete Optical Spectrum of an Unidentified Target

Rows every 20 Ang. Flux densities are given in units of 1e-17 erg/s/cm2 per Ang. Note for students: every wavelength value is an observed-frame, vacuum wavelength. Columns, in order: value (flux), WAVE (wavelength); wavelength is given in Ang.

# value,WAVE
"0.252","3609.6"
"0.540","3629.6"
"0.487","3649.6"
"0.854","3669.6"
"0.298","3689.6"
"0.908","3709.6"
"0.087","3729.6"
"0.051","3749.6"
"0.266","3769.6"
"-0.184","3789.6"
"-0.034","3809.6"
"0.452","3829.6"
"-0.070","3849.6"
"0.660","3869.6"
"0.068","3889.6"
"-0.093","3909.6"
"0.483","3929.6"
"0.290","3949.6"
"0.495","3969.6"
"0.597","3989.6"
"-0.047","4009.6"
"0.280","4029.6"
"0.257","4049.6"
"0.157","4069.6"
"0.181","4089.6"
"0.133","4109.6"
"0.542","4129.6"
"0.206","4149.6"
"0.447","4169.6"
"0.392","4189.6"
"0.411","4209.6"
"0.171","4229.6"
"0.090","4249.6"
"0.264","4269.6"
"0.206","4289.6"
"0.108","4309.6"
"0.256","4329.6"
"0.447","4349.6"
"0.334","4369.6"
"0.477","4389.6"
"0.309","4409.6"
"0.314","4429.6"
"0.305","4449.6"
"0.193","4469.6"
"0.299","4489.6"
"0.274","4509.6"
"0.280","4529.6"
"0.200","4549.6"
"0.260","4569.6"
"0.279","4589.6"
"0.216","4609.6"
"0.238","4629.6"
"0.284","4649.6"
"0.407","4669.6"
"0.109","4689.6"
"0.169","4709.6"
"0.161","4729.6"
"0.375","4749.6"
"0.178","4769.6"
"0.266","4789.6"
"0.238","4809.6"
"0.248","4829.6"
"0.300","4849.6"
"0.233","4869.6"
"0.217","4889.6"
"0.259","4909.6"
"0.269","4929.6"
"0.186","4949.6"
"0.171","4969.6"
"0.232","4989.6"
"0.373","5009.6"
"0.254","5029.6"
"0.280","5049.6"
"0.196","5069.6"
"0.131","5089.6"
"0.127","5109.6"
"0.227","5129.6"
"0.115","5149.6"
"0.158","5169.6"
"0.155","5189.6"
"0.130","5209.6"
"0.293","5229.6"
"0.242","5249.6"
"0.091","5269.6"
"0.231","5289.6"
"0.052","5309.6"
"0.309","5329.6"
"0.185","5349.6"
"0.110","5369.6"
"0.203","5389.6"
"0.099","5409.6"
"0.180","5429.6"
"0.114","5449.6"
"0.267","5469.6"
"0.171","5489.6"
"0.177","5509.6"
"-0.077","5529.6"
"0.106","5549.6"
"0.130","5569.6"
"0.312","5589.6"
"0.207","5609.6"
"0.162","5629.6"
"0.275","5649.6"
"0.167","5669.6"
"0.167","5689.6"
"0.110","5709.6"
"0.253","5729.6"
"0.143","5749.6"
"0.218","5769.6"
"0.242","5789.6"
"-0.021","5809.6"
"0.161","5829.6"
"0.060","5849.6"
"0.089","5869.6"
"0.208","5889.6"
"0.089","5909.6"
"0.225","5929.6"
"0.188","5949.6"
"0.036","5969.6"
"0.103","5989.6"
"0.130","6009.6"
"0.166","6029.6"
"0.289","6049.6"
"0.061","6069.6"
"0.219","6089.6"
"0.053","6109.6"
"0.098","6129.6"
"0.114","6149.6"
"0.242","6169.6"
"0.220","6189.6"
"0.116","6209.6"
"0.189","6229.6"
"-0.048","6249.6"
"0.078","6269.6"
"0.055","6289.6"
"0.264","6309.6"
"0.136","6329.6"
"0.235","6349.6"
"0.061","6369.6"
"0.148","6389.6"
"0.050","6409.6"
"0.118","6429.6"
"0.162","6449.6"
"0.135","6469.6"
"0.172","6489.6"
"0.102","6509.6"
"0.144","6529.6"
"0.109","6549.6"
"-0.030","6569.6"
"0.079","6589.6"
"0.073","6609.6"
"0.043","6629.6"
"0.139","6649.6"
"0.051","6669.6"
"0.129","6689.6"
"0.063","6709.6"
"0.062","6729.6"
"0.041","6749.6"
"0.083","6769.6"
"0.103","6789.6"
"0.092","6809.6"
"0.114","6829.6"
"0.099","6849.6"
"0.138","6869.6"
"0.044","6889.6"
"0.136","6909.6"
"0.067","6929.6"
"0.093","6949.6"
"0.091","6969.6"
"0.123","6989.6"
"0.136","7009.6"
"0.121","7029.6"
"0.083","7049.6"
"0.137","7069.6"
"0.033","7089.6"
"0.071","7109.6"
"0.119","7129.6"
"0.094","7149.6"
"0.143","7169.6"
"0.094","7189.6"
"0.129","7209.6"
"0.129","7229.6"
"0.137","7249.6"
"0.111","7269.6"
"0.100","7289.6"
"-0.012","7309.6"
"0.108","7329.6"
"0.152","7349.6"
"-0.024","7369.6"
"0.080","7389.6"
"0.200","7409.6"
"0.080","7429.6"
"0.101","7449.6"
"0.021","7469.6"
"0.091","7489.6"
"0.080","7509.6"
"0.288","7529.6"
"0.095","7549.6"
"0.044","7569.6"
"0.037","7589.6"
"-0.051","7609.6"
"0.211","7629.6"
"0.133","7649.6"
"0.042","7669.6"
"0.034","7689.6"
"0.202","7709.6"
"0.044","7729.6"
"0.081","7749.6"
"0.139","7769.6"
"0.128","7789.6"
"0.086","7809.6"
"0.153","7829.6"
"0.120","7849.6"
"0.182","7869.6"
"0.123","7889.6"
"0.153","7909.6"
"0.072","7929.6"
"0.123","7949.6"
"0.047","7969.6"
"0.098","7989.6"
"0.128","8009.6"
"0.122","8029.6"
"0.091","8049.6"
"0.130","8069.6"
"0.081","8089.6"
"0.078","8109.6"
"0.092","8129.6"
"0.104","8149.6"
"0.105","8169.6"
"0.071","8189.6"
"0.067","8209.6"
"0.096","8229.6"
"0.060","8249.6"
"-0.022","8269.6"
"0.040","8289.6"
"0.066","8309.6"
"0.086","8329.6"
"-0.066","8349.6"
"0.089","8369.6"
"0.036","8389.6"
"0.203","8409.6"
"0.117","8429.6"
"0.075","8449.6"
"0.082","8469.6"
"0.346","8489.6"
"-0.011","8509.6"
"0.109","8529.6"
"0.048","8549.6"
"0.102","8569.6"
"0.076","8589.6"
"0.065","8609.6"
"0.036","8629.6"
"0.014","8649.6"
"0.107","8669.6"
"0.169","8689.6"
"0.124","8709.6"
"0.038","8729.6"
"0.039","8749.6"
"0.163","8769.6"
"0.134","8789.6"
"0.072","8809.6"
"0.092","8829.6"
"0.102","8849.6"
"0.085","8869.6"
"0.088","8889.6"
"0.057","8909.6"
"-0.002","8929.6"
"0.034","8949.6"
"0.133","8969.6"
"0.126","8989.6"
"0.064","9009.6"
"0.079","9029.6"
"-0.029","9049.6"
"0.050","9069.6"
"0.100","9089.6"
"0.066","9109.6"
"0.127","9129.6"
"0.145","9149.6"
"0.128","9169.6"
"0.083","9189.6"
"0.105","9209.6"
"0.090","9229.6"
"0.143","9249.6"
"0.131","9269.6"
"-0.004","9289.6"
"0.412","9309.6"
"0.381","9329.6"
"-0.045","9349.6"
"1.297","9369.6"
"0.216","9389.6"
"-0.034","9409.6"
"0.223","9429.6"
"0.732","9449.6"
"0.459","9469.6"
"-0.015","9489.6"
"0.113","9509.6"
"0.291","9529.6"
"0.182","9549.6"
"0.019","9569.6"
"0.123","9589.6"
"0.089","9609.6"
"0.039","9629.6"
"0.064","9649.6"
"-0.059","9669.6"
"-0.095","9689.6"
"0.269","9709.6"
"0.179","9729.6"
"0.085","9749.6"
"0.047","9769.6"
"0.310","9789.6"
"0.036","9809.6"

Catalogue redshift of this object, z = 1.278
